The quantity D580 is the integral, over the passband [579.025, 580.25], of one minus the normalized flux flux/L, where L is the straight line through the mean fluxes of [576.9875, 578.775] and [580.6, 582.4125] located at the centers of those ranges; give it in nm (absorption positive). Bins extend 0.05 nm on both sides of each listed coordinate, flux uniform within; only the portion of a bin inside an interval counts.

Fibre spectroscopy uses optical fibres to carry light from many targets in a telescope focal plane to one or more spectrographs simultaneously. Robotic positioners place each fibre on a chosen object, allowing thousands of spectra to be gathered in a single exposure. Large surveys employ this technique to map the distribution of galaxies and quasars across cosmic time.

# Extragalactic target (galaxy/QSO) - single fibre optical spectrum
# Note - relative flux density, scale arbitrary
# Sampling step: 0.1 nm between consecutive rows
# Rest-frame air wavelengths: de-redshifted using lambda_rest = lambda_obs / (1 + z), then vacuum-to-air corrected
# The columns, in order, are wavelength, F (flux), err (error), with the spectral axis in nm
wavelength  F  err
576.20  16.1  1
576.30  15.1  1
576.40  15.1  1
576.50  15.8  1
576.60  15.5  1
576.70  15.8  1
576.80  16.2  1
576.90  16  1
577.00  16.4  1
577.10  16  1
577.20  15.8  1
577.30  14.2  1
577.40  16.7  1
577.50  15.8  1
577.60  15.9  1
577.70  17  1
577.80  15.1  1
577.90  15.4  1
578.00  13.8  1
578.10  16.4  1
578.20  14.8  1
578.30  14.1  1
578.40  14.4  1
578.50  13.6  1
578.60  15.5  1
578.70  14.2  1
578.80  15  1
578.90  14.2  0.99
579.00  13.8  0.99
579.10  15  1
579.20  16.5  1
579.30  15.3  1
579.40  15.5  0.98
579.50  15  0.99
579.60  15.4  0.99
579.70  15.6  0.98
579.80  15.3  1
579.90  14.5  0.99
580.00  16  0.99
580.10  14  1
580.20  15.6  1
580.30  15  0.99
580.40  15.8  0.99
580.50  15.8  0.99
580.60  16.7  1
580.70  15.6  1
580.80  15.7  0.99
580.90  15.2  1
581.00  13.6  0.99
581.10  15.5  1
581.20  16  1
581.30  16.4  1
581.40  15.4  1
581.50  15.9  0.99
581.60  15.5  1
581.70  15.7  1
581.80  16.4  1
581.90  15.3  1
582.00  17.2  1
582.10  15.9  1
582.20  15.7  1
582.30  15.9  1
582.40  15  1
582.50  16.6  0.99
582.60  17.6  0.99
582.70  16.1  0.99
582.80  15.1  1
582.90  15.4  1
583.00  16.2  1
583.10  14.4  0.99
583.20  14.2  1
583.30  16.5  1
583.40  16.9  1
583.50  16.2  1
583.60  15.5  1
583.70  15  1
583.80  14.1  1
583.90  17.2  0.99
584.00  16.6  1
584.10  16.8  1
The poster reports 0.02 nm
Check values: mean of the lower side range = 15.3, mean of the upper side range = 15.7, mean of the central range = 15.3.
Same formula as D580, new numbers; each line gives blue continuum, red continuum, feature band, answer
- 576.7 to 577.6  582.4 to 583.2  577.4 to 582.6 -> 0.13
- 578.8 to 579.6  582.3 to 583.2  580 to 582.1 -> -0.03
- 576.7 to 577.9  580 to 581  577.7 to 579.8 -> 0.09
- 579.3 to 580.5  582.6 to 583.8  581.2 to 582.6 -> -0.05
